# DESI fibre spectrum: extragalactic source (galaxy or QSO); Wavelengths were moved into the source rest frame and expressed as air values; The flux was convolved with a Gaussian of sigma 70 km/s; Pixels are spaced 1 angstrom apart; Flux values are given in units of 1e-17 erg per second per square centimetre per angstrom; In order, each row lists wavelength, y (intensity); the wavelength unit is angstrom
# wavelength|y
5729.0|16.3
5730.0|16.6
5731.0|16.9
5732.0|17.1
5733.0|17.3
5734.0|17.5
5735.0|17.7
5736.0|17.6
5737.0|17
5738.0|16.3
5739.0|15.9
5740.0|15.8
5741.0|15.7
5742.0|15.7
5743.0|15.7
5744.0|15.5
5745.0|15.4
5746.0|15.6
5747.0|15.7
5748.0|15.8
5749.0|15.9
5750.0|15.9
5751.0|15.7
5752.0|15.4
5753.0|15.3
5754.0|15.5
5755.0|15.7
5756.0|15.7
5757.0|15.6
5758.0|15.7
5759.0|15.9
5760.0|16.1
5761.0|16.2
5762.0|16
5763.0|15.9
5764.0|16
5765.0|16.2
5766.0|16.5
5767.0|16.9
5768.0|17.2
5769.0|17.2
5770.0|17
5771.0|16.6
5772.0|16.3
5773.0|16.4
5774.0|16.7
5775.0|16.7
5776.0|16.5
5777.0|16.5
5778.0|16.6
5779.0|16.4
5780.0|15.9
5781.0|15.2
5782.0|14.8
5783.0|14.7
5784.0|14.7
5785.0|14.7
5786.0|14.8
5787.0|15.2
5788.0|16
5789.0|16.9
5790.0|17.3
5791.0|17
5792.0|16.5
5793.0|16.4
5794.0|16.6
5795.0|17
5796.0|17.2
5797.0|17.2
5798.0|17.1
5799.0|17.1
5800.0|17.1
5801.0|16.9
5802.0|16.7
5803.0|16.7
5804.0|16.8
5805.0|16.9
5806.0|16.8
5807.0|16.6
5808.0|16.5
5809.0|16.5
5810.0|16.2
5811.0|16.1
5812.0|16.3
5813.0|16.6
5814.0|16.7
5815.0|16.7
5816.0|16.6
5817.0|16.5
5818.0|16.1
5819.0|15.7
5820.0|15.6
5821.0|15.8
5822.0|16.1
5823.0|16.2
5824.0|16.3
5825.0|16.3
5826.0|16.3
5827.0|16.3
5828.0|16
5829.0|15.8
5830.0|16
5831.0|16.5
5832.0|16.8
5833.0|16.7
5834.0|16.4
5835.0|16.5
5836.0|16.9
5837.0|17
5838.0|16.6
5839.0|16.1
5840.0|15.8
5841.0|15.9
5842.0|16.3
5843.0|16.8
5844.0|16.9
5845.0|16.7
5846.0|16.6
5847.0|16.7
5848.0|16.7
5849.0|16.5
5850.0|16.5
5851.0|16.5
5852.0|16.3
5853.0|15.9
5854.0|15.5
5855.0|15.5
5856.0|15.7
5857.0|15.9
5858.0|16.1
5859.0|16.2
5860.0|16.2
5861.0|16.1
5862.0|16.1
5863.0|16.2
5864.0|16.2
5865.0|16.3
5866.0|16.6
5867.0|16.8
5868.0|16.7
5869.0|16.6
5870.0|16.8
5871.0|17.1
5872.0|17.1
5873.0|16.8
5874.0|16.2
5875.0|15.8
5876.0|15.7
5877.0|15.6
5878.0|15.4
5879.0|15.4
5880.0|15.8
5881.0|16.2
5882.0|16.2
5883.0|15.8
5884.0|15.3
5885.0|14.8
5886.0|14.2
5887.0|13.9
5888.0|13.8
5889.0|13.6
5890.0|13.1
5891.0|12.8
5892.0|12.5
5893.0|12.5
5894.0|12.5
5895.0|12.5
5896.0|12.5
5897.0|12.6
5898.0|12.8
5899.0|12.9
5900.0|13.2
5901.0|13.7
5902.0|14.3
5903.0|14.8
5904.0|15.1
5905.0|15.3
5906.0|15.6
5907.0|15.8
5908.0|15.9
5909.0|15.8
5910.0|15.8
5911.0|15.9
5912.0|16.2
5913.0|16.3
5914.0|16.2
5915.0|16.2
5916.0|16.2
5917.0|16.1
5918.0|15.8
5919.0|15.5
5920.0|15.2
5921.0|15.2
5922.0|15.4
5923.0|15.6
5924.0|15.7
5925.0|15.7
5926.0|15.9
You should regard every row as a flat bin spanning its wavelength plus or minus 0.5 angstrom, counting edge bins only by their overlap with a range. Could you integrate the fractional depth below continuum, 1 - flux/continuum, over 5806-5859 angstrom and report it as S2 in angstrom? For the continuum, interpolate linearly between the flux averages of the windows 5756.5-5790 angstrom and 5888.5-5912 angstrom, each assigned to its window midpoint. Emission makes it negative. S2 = -4.2 angstrom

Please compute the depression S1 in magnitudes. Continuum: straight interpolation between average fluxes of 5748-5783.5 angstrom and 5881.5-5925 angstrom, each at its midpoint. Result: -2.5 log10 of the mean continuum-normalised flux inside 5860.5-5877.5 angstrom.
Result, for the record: -0.09 mag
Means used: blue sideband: 16.1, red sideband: 14.7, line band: 16.4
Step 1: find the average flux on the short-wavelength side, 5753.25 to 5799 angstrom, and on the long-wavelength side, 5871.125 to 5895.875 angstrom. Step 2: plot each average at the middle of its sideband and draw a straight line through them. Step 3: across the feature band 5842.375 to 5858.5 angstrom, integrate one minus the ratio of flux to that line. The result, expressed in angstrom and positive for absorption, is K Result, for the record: -1.2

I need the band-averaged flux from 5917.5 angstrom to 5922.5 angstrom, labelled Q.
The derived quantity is 15.4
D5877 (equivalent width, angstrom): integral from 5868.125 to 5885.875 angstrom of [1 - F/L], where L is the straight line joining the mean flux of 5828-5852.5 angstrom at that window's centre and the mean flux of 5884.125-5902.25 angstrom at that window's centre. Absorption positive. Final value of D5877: -2.2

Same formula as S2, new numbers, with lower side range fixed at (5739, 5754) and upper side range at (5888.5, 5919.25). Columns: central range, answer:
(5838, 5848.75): -1.1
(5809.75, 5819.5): -0.8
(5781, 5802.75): -1.3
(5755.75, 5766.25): -0.3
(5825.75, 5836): -0.9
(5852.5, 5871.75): -1.9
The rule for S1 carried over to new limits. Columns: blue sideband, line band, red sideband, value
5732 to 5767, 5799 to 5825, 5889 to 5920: -0.07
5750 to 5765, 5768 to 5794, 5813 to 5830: -0.01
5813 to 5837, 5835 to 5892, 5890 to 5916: -0.04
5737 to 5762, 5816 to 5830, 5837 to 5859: 0.00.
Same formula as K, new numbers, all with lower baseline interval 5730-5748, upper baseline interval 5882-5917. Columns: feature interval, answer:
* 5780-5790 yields 0.29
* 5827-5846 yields -1.52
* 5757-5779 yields -0.54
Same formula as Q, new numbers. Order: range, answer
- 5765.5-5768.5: 16.9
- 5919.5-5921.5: 15.2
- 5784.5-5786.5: 14.8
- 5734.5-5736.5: 17.6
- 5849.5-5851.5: 16.5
